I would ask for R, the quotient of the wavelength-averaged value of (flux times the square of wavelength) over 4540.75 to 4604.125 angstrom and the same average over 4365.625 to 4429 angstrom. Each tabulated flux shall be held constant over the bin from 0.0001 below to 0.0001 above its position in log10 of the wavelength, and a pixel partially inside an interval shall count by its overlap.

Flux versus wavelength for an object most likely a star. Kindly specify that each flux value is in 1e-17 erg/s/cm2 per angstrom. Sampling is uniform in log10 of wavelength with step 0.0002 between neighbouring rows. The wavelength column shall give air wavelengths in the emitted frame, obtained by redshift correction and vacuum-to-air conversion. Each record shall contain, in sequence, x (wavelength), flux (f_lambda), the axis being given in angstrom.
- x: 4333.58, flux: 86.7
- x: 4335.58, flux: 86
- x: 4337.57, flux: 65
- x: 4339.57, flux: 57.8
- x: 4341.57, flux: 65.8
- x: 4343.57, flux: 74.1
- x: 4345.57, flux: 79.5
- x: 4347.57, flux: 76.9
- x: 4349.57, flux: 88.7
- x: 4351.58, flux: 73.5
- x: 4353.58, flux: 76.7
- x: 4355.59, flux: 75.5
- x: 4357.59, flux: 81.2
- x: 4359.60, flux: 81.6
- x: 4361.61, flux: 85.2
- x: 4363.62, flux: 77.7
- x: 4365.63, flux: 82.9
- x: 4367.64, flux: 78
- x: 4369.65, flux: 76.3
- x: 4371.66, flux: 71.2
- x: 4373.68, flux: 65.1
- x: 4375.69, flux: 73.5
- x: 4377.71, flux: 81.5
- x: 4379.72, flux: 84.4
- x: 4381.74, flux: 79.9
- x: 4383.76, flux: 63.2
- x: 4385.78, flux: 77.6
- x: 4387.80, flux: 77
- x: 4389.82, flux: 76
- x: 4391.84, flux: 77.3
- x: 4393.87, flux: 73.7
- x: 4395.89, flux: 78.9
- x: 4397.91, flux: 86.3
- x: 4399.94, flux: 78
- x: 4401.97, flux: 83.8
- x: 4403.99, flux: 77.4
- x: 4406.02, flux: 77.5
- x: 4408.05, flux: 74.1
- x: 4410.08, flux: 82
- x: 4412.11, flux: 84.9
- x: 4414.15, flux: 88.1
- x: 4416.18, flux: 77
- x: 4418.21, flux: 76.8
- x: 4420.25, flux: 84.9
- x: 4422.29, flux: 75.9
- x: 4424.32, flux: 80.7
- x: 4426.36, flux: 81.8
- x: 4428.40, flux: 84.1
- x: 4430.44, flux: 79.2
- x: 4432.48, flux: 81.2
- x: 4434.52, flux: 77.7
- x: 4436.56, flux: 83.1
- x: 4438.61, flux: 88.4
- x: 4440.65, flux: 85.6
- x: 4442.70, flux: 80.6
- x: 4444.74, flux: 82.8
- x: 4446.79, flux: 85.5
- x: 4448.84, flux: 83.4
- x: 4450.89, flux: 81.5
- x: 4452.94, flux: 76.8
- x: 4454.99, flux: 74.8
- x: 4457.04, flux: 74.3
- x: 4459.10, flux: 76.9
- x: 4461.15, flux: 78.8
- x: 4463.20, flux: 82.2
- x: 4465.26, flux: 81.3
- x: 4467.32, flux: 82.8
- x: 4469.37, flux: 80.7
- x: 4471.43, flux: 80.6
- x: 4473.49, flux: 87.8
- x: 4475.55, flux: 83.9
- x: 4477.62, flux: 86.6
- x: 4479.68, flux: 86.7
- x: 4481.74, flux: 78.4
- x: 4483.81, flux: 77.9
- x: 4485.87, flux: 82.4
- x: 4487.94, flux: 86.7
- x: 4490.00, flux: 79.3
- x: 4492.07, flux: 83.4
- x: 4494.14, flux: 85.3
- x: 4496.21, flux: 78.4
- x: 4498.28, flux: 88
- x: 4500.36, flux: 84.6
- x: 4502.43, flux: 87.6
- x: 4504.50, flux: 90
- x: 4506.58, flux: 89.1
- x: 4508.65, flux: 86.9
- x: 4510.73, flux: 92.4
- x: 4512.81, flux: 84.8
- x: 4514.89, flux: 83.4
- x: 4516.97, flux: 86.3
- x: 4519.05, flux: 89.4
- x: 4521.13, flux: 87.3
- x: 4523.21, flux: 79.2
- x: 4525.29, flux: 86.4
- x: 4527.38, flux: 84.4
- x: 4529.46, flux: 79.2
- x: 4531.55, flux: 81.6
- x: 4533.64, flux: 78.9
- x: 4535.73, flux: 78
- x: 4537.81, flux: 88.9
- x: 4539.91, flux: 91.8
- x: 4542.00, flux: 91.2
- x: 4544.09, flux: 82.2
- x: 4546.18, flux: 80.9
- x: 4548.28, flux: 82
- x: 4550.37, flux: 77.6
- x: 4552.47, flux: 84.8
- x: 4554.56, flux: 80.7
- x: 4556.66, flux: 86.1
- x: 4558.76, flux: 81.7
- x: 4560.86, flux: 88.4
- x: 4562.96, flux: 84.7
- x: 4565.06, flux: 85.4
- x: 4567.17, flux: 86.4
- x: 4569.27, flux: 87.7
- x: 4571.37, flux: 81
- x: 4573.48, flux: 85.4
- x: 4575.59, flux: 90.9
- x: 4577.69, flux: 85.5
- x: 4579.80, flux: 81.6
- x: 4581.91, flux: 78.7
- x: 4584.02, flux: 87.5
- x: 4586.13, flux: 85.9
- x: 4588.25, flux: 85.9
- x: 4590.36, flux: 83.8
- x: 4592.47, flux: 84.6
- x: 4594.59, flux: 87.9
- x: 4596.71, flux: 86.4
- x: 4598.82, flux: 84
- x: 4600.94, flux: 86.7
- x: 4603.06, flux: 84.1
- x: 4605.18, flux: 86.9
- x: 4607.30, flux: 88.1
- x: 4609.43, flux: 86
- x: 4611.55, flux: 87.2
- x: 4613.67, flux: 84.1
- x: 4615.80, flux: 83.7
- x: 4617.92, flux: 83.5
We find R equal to 1.17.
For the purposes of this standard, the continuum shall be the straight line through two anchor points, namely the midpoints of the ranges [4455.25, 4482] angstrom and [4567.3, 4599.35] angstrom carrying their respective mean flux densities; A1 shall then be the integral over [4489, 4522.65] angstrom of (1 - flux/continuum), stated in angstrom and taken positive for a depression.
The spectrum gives -1.3 angstrom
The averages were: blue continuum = 81.5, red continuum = 85.2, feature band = 85.9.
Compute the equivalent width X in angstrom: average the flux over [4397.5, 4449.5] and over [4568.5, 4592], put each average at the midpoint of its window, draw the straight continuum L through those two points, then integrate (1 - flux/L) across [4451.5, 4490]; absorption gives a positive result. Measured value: 0.7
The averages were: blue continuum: 81.5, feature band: 81.1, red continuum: 84.9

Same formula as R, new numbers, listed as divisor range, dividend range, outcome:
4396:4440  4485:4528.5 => 1.10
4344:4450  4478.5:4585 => 1.13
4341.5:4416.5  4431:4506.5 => 1.10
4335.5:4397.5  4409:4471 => 1.10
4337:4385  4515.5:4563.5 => 1.20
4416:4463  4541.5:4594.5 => 1.11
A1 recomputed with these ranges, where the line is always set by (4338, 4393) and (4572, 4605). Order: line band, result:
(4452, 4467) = 0.3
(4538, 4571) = -0.4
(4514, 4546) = -0.6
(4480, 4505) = -0.7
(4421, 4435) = -0.3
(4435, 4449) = -0.8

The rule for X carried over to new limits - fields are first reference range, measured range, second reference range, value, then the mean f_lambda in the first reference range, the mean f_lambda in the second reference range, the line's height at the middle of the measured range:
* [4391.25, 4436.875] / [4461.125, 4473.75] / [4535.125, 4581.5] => 0.0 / 80.2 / 84.7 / 81.8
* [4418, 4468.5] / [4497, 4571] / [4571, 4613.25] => -1.2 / 80.9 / 85.5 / 83.7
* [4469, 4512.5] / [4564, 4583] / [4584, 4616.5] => 0.2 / 84.7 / 85.8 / 85.5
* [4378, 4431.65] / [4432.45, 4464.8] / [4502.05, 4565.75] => 0.1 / 79.3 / 84.9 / 81.2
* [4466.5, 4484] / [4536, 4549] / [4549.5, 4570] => -0.3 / 83.1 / 84.4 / 84.1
